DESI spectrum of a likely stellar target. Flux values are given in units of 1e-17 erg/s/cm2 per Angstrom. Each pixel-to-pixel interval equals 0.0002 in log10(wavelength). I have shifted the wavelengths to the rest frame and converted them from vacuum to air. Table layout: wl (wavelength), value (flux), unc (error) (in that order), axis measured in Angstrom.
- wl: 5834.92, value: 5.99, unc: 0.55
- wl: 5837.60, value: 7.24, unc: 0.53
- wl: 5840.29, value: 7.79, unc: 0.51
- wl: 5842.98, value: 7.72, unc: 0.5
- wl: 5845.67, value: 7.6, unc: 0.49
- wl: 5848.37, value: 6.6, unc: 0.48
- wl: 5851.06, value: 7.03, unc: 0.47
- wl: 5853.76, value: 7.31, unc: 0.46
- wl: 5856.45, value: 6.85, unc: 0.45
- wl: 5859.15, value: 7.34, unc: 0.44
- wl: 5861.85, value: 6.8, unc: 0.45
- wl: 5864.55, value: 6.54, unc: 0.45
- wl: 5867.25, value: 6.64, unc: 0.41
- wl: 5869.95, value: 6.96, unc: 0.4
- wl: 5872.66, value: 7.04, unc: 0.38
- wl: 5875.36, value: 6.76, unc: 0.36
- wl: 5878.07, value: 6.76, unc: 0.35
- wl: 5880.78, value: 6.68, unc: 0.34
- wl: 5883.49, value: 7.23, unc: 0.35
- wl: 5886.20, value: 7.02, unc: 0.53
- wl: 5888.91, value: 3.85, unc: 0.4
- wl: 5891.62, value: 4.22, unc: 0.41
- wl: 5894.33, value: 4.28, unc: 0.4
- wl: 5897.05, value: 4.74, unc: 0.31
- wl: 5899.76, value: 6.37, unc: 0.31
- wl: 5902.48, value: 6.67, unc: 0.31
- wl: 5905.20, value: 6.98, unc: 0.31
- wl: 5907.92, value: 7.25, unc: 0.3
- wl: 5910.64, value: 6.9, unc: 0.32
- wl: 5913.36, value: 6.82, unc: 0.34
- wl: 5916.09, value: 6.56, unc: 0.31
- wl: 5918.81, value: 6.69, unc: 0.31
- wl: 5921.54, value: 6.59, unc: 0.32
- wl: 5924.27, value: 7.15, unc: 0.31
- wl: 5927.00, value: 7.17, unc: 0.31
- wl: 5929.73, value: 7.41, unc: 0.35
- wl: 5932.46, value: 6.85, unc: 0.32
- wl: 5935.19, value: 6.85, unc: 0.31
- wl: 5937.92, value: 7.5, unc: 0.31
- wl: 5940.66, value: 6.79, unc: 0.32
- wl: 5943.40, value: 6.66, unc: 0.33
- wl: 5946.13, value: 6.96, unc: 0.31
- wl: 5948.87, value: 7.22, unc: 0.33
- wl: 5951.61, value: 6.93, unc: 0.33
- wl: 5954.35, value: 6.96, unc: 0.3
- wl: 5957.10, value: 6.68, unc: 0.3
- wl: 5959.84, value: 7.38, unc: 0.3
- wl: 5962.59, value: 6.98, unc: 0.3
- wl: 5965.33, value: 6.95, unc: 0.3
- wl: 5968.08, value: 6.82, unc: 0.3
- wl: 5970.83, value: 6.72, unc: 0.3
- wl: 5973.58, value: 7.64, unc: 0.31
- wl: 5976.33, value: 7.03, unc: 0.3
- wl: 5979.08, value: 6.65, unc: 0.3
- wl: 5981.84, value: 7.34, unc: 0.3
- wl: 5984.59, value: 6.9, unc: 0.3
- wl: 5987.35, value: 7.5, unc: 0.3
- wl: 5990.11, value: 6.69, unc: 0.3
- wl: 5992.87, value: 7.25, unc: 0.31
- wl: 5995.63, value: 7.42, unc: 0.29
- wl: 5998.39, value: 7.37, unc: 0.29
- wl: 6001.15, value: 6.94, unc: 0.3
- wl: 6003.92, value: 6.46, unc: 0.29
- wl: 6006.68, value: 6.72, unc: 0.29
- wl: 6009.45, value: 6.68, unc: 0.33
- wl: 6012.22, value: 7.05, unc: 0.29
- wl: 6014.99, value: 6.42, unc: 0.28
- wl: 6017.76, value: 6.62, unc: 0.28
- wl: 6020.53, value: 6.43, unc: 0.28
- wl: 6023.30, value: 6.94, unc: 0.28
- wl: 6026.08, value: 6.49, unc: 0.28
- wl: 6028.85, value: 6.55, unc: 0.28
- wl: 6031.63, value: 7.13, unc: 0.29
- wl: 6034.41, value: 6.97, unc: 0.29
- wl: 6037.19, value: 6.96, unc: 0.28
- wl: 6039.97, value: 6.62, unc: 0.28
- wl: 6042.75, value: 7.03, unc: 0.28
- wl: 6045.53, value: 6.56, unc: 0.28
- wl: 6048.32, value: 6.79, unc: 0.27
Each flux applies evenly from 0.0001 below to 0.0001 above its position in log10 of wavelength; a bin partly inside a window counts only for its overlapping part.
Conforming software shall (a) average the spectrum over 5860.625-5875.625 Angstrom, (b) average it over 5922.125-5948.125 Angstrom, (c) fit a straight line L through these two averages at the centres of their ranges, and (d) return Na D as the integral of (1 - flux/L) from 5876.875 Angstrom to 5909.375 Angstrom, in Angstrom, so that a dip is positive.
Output 4.1 Angstrom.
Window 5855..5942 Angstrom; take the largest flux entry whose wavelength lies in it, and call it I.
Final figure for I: 7.5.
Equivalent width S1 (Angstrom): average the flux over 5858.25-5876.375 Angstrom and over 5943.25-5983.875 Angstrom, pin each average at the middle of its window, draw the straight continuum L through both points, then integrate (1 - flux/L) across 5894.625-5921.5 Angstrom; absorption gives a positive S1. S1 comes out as 1.8 Angstrom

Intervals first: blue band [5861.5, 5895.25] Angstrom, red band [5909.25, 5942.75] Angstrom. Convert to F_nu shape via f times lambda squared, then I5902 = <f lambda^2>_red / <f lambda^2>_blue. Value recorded 1.13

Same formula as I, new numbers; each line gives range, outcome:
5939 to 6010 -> 7.64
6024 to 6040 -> 7.13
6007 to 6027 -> 7.05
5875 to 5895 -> 7.23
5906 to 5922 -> 7.25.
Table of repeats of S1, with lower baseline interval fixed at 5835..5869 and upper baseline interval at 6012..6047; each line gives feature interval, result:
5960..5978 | -0.48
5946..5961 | -0.30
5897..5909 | 0.72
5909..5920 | 0.32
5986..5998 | -0.73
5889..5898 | 3.45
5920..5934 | -0.18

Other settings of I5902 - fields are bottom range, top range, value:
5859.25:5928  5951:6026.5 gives 1.11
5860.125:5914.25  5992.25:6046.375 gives 1.13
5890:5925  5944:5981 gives 1.15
